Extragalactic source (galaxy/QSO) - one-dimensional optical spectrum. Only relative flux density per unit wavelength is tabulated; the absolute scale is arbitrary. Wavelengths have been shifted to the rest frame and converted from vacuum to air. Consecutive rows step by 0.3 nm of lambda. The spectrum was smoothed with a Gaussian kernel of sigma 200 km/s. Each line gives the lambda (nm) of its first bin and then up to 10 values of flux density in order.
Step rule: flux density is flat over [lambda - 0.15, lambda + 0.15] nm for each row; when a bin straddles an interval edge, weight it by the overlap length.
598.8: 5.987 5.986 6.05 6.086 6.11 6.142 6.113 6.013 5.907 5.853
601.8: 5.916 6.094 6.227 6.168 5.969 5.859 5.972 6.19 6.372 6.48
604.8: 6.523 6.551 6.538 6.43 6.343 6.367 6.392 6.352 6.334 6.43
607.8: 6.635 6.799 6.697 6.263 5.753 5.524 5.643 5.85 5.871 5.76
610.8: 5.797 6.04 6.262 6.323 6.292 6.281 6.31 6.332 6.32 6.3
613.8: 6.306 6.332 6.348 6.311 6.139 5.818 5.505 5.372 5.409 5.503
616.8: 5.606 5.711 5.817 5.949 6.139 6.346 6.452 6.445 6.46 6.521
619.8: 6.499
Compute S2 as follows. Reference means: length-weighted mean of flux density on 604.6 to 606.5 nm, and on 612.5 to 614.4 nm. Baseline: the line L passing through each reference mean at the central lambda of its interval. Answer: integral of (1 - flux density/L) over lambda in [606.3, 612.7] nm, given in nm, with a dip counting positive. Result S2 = 0.21 nm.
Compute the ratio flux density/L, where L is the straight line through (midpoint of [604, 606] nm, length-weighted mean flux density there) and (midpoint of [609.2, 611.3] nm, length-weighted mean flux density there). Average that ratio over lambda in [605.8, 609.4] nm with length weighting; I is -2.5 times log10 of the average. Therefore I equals -0.03 mag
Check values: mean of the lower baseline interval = 6.46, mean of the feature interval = 6.34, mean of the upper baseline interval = 5.8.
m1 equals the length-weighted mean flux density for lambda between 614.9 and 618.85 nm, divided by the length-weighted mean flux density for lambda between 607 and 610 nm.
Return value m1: 0.94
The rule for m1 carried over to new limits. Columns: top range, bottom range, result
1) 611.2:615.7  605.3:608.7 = 0.96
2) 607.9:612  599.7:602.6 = 1.00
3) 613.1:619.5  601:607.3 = 0.97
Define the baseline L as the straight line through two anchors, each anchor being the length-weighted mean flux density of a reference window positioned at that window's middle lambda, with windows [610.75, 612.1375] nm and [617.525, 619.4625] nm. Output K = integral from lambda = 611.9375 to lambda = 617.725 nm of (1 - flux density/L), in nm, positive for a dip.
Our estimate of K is 0.22 nm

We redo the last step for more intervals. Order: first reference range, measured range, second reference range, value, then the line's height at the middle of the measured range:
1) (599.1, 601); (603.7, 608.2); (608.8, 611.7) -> -0.37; 5.96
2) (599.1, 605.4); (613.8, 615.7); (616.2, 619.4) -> -0.02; 6.04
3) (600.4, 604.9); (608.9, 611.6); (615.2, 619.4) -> 0.07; 6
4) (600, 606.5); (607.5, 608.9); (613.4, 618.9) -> -0.10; 6.11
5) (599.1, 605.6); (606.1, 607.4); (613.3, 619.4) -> -0.05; 6.11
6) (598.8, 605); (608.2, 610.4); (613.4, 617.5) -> 0.01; 5.98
